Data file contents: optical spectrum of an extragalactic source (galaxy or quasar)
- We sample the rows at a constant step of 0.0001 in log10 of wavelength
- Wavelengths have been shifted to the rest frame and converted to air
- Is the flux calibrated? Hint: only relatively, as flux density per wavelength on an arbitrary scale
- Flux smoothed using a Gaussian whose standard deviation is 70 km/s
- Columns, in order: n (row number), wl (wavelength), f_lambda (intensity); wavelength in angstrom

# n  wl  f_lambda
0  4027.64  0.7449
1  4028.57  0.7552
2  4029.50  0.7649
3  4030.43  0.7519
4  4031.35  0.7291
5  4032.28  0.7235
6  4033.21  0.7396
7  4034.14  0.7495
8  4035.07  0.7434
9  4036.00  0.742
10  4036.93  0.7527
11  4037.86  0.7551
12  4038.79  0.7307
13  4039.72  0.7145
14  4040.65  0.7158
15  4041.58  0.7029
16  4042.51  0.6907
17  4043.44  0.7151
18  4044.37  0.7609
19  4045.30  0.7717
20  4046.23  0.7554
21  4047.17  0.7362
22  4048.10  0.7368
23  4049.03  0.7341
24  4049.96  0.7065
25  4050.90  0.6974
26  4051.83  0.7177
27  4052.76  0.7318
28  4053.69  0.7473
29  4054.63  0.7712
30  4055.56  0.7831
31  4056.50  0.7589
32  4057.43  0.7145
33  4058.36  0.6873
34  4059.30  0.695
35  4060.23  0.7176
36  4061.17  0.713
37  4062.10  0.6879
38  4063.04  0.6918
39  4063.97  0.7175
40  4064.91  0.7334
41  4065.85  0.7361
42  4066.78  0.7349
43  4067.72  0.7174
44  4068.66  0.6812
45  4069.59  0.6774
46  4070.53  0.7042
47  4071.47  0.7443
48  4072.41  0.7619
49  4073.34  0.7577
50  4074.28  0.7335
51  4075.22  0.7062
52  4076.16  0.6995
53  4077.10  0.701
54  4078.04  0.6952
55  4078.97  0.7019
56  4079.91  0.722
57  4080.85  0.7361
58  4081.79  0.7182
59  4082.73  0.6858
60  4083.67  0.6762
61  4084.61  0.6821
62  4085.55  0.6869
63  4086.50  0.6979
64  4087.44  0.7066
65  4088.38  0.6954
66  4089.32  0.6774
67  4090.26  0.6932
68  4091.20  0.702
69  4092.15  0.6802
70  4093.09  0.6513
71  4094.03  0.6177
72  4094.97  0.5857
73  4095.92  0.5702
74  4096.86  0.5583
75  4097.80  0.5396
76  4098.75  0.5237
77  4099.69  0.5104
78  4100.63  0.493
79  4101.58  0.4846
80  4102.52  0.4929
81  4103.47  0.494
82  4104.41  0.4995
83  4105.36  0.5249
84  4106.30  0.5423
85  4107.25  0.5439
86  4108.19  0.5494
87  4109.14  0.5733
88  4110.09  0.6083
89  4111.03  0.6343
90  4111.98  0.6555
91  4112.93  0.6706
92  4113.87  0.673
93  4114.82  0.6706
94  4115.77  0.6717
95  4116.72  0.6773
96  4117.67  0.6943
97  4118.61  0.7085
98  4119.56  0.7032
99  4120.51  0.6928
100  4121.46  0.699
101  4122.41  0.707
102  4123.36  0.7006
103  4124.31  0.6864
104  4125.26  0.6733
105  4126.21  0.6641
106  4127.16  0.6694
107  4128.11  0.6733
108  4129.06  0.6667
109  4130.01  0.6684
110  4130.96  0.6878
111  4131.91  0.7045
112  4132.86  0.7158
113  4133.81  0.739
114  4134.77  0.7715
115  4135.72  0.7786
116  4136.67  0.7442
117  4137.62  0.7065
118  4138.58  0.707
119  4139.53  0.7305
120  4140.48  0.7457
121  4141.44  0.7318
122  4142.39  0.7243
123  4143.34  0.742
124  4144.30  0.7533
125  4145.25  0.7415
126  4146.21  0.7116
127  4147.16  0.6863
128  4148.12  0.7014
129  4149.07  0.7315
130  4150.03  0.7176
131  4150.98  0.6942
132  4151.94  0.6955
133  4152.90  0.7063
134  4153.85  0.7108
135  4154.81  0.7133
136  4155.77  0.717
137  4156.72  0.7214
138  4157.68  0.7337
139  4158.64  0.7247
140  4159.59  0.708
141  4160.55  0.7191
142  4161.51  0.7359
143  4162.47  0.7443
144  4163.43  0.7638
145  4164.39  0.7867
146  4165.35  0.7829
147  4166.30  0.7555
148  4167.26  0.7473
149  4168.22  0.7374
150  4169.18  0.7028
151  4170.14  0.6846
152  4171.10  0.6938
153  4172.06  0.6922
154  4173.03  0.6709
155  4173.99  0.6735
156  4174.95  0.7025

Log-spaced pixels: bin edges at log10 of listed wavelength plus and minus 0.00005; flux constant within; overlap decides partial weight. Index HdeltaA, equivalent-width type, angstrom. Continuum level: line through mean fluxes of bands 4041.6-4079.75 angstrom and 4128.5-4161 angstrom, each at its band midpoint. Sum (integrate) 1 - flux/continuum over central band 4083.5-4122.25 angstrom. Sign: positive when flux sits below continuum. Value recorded 5.4 angstrom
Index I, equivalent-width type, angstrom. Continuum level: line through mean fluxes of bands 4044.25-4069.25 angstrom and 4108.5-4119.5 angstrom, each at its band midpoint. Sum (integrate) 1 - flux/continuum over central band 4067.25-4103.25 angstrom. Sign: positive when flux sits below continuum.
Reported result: 1.8 angstrom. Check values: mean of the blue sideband 0.727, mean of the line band 0.658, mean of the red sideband 0.658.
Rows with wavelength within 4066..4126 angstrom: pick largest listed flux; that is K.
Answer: 0.7619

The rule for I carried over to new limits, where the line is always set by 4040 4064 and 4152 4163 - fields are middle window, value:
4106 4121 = 1.6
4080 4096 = 1.0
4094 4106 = 3.3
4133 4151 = -0.2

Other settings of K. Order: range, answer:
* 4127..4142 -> 0.7786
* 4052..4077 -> 0.7831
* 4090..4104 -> 0.702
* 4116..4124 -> 0.7085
